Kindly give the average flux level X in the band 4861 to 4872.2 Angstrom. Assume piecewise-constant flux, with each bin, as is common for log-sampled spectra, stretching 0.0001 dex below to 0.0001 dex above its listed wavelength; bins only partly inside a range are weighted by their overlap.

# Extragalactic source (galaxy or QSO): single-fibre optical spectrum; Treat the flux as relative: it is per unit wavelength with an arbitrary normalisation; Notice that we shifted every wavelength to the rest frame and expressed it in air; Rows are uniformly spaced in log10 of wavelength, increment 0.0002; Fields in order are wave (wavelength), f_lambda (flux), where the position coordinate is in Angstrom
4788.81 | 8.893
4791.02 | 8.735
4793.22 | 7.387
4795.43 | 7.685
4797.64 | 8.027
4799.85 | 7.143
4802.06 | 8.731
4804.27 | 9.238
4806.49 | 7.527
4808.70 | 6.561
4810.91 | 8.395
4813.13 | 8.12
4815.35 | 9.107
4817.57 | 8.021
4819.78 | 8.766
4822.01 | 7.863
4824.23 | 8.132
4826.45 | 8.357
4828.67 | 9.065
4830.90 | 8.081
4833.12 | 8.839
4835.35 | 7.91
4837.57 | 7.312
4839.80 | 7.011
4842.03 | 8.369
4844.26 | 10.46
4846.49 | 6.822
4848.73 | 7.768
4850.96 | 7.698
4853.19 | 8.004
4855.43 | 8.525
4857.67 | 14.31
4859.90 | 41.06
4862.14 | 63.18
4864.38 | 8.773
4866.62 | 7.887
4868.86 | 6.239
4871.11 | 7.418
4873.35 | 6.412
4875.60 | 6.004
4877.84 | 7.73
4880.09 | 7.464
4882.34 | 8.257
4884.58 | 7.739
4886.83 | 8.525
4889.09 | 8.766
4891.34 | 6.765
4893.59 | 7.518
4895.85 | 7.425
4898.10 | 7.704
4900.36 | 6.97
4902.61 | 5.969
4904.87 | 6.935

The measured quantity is 18.7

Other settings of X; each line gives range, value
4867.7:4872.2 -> 6.83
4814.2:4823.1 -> 8.43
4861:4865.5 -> 36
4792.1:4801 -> 7.57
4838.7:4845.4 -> 8.61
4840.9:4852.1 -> 8.22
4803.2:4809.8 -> 7.76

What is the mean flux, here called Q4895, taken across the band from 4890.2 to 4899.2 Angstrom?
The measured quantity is 7.36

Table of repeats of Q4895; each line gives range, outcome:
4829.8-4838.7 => 8.04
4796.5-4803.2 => 7.97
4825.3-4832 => 8.5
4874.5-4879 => 6.88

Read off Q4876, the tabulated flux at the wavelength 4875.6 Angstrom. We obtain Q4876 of 6.004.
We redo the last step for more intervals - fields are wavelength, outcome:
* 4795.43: 7.685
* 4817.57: 8.021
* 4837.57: 7.312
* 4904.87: 6.935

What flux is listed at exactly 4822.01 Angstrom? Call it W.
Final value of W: 7.863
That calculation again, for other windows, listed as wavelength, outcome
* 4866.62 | 7.887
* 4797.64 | 8.027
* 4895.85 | 7.425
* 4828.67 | 9.065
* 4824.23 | 8.132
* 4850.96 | 7.698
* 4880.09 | 7.464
